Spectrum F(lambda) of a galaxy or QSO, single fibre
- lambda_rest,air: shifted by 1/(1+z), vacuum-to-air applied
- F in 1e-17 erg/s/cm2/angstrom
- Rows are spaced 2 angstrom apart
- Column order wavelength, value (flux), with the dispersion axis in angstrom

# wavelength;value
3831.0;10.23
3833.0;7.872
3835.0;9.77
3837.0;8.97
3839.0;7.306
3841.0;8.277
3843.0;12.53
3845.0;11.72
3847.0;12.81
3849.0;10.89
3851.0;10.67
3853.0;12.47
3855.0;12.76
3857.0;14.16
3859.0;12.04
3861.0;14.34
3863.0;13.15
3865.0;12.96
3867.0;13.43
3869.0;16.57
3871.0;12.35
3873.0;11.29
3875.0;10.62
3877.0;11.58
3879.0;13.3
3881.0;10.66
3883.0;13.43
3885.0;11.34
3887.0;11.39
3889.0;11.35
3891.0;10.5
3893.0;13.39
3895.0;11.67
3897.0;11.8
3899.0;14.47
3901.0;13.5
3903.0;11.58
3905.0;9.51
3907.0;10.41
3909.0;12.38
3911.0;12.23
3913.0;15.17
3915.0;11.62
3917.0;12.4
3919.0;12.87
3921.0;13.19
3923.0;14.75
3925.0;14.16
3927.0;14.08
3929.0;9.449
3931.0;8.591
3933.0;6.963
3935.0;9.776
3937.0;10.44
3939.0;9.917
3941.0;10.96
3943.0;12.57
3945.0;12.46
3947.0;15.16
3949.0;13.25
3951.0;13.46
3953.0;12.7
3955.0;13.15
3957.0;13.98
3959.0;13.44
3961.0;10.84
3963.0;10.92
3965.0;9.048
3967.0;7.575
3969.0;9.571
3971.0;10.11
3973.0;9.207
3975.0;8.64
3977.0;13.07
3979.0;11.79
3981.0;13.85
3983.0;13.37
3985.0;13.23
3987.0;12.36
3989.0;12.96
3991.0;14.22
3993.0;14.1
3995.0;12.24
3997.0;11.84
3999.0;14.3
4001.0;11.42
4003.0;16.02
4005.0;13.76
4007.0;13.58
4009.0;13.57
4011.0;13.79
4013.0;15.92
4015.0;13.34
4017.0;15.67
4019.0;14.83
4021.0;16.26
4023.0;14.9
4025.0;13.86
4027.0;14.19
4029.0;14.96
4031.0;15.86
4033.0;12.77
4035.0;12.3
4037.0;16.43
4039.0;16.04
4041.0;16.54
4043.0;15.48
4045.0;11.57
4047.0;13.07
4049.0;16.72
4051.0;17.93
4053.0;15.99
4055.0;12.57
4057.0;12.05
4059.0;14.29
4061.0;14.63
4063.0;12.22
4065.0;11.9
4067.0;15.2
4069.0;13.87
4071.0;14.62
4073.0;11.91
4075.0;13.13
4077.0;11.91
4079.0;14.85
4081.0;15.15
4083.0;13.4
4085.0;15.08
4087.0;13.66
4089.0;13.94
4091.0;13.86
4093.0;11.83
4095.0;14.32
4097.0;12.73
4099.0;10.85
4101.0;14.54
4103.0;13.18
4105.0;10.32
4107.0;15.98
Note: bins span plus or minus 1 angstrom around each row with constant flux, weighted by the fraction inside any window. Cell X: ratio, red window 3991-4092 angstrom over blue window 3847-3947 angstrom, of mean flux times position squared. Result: 1.26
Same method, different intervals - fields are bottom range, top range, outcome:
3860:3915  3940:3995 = 1.02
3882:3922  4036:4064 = 1.29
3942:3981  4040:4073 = 1.28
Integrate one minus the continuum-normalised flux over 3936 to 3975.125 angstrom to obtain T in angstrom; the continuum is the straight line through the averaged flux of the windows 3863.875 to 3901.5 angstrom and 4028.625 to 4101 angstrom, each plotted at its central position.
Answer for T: 4.77 angstrom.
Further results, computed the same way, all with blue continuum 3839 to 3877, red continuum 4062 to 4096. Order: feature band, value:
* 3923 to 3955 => 2.5 angstrom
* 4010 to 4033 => -2.7 angstrom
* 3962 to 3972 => 2.7 angstrom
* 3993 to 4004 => -0.1 angstrom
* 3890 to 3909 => 0.9 angstrom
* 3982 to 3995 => -0.3 angstrom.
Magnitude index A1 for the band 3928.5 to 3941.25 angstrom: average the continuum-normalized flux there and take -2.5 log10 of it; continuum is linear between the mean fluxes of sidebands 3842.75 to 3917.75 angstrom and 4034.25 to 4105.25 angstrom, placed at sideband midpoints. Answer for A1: 0.34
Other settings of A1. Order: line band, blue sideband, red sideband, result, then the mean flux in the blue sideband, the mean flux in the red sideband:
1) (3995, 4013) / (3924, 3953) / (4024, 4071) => -0.03 mag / 11.6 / 14.4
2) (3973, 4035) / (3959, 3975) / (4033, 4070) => -0.16 mag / 9.79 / 14.3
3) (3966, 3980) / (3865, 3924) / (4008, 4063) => 0.34 mag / 12.4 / 14.6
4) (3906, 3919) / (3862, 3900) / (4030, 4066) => 0.03 mag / 12.4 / 14.4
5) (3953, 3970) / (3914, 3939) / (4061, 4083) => 0.07 mag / 11.5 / 13.5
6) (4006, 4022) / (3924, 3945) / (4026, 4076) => -0.11 mag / 10.8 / 14.2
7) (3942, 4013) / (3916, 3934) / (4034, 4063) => 0.04 mag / 11.8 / 14.6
